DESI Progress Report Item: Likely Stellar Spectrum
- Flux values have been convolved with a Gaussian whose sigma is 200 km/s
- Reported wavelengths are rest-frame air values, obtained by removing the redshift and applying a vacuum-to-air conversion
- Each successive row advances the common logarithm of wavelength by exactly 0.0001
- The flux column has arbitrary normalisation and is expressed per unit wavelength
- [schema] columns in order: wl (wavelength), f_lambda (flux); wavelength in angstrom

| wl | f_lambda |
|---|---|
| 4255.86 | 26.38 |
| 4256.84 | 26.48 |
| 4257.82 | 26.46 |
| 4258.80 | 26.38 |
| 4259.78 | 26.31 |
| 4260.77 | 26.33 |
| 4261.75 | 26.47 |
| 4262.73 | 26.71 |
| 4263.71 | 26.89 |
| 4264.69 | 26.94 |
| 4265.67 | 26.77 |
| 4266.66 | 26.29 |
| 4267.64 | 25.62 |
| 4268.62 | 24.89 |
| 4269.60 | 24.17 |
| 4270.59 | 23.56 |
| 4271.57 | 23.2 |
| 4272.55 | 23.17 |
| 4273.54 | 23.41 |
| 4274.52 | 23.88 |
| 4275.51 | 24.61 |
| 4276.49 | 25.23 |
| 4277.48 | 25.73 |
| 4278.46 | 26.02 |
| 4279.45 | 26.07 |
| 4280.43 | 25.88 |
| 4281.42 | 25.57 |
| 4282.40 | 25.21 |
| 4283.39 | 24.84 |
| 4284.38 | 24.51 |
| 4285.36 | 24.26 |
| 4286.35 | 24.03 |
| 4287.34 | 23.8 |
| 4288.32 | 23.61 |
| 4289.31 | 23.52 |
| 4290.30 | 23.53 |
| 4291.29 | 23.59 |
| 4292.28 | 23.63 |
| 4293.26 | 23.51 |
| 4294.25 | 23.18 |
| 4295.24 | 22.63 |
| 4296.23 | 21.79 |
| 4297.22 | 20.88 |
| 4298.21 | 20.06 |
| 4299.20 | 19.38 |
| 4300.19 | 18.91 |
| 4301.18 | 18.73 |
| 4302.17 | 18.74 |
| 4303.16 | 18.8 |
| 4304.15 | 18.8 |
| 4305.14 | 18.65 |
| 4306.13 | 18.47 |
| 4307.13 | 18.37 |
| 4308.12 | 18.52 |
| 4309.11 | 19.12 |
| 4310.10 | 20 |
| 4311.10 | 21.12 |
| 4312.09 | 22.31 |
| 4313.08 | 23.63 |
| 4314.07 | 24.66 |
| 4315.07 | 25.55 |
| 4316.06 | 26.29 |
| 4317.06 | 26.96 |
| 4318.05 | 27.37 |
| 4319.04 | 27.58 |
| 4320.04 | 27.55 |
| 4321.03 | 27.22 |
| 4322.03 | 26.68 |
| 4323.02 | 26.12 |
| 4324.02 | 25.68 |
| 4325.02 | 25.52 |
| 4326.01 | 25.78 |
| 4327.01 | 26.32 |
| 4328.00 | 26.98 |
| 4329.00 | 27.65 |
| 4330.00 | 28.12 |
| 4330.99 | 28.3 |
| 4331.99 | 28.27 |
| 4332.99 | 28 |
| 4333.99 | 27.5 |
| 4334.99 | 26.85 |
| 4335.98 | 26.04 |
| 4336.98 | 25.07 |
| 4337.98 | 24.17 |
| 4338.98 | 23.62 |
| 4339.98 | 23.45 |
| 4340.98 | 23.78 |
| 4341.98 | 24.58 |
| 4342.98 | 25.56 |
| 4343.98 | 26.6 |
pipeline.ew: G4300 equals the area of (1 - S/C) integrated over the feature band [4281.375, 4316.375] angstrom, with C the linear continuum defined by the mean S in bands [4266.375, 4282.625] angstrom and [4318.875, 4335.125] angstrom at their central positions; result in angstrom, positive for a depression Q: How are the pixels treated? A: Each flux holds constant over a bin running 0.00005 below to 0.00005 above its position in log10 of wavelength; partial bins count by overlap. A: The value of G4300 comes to 5.29 angstrom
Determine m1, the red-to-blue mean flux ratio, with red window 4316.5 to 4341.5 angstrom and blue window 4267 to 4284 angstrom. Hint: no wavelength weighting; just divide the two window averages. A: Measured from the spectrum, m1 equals 1.07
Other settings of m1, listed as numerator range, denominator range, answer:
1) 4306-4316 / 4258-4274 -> 0.84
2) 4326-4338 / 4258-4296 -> 1.09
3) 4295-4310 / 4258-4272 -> 0.75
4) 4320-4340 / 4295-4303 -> 1.32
